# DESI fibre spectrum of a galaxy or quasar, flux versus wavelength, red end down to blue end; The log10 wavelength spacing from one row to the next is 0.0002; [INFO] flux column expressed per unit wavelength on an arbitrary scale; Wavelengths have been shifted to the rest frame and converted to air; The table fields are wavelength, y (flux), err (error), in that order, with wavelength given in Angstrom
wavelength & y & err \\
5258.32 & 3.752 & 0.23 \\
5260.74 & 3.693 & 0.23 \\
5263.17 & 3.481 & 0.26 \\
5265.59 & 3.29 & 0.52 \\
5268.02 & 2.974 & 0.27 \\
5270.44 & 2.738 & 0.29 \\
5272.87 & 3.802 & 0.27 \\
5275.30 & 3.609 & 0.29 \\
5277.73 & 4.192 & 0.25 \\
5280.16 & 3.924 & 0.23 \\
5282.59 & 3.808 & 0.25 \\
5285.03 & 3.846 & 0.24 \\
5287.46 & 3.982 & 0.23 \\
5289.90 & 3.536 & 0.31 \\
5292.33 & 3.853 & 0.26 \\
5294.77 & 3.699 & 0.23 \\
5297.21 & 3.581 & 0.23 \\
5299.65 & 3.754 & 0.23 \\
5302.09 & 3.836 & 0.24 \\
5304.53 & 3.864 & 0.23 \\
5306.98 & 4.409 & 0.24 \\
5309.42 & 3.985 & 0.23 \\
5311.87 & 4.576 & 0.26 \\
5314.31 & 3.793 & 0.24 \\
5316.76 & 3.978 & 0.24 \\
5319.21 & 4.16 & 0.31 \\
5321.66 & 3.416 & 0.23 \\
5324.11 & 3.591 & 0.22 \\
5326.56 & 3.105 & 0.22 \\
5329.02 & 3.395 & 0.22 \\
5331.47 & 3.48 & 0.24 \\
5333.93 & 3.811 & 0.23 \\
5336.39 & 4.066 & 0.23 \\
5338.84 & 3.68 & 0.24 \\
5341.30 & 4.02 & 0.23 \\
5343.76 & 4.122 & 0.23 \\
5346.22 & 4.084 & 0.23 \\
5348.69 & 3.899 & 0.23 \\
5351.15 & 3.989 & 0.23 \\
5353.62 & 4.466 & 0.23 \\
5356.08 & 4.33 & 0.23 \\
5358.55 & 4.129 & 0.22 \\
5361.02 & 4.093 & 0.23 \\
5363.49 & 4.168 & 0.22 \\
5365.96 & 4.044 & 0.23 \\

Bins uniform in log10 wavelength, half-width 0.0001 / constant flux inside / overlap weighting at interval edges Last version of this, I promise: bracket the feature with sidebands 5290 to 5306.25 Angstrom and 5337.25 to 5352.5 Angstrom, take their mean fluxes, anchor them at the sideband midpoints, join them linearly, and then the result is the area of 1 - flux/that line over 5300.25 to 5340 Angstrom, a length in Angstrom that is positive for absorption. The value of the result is 0.4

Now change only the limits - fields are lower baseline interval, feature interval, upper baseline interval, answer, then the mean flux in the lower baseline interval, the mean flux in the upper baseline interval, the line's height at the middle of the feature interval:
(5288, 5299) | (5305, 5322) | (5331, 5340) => -1.5 Angstrom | 3.69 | 3.78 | 3.74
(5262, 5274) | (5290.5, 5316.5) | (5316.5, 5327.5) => -3.1 Angstrom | 3.25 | 3.64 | 3.51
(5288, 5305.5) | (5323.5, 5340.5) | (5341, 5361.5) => 1.7 Angstrom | 3.74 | 4.13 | 3.99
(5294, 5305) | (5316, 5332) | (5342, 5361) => 1.4 Angstrom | 3.74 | 4.14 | 3.93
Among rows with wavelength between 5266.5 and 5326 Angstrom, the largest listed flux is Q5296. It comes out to 4.576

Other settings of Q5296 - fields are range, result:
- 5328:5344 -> 4.122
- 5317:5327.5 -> 4.16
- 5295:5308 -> 4.409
